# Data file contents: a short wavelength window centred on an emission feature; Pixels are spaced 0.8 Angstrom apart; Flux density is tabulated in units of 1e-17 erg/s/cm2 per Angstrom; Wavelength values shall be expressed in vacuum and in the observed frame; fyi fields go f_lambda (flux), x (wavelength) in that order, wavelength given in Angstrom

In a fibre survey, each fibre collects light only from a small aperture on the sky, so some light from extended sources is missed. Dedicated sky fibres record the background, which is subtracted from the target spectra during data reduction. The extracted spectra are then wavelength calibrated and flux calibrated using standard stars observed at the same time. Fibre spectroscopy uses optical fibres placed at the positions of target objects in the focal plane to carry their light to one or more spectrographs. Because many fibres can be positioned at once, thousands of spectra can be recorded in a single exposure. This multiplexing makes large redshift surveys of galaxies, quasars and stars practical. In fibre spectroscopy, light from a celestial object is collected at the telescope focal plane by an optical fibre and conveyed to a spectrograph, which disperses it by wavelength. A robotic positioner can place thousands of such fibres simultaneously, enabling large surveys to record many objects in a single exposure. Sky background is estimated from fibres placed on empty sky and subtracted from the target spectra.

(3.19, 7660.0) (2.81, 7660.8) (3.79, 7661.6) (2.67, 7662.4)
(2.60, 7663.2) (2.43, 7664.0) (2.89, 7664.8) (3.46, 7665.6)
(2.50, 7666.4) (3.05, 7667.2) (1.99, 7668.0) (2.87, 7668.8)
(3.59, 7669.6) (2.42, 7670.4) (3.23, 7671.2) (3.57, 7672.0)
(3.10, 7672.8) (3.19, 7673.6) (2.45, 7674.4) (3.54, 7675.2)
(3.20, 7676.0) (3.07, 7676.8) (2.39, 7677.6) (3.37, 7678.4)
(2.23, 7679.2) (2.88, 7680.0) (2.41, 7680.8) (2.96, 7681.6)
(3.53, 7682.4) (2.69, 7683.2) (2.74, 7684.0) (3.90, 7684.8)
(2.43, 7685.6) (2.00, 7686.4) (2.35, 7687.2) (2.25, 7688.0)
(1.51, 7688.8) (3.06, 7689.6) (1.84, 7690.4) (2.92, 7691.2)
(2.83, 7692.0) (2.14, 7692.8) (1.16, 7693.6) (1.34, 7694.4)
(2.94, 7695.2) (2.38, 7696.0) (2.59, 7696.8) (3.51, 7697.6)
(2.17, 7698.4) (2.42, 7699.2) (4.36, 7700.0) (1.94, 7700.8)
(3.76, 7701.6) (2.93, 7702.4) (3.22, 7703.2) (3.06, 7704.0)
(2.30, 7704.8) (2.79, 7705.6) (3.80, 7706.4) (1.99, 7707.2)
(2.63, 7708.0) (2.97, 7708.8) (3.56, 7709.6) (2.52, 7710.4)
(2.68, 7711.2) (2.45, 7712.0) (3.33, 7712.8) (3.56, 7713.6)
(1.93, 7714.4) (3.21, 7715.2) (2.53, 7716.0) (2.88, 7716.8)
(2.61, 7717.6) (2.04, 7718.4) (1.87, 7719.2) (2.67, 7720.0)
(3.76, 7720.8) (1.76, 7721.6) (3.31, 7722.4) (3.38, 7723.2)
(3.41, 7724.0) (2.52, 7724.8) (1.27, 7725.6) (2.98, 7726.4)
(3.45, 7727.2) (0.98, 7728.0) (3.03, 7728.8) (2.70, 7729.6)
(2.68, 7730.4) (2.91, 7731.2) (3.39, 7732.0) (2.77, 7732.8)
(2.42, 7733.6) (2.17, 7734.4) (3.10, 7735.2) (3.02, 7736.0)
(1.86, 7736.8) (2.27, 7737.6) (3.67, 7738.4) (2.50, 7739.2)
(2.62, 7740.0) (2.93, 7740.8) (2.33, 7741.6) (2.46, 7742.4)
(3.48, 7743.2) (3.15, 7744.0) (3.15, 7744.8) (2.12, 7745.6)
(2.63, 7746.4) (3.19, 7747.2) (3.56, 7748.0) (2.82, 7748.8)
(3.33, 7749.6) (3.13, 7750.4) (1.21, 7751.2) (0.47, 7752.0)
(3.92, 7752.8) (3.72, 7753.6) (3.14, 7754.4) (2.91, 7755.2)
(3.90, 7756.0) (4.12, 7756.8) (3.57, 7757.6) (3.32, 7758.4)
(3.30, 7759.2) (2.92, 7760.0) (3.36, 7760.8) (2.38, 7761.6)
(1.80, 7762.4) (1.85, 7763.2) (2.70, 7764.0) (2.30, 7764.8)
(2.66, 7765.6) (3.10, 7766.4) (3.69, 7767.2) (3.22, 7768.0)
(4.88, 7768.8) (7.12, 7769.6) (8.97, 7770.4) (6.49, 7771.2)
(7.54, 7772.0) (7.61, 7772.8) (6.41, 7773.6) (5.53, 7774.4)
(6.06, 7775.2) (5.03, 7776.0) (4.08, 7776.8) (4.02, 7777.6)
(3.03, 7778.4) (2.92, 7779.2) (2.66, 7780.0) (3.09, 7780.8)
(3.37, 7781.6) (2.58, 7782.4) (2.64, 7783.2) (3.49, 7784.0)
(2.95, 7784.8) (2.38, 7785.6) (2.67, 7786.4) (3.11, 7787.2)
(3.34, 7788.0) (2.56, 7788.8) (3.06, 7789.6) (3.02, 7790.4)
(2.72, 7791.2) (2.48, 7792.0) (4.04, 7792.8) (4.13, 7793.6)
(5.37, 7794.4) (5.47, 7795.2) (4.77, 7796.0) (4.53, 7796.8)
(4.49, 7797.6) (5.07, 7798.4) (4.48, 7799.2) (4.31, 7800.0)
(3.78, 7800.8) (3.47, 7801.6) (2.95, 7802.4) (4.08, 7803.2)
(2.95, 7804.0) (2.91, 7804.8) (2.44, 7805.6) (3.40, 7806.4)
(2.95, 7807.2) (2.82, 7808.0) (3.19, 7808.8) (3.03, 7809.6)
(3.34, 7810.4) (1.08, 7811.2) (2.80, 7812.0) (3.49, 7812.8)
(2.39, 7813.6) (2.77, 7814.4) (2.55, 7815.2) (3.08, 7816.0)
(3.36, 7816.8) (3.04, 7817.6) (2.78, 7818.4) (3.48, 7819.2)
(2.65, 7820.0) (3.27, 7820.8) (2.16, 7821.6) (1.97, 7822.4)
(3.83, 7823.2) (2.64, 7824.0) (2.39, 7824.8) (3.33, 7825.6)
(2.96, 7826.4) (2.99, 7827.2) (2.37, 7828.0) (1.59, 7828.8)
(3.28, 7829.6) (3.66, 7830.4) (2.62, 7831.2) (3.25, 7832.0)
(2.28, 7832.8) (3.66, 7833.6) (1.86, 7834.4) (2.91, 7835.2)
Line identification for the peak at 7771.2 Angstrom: H-alpha 6563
